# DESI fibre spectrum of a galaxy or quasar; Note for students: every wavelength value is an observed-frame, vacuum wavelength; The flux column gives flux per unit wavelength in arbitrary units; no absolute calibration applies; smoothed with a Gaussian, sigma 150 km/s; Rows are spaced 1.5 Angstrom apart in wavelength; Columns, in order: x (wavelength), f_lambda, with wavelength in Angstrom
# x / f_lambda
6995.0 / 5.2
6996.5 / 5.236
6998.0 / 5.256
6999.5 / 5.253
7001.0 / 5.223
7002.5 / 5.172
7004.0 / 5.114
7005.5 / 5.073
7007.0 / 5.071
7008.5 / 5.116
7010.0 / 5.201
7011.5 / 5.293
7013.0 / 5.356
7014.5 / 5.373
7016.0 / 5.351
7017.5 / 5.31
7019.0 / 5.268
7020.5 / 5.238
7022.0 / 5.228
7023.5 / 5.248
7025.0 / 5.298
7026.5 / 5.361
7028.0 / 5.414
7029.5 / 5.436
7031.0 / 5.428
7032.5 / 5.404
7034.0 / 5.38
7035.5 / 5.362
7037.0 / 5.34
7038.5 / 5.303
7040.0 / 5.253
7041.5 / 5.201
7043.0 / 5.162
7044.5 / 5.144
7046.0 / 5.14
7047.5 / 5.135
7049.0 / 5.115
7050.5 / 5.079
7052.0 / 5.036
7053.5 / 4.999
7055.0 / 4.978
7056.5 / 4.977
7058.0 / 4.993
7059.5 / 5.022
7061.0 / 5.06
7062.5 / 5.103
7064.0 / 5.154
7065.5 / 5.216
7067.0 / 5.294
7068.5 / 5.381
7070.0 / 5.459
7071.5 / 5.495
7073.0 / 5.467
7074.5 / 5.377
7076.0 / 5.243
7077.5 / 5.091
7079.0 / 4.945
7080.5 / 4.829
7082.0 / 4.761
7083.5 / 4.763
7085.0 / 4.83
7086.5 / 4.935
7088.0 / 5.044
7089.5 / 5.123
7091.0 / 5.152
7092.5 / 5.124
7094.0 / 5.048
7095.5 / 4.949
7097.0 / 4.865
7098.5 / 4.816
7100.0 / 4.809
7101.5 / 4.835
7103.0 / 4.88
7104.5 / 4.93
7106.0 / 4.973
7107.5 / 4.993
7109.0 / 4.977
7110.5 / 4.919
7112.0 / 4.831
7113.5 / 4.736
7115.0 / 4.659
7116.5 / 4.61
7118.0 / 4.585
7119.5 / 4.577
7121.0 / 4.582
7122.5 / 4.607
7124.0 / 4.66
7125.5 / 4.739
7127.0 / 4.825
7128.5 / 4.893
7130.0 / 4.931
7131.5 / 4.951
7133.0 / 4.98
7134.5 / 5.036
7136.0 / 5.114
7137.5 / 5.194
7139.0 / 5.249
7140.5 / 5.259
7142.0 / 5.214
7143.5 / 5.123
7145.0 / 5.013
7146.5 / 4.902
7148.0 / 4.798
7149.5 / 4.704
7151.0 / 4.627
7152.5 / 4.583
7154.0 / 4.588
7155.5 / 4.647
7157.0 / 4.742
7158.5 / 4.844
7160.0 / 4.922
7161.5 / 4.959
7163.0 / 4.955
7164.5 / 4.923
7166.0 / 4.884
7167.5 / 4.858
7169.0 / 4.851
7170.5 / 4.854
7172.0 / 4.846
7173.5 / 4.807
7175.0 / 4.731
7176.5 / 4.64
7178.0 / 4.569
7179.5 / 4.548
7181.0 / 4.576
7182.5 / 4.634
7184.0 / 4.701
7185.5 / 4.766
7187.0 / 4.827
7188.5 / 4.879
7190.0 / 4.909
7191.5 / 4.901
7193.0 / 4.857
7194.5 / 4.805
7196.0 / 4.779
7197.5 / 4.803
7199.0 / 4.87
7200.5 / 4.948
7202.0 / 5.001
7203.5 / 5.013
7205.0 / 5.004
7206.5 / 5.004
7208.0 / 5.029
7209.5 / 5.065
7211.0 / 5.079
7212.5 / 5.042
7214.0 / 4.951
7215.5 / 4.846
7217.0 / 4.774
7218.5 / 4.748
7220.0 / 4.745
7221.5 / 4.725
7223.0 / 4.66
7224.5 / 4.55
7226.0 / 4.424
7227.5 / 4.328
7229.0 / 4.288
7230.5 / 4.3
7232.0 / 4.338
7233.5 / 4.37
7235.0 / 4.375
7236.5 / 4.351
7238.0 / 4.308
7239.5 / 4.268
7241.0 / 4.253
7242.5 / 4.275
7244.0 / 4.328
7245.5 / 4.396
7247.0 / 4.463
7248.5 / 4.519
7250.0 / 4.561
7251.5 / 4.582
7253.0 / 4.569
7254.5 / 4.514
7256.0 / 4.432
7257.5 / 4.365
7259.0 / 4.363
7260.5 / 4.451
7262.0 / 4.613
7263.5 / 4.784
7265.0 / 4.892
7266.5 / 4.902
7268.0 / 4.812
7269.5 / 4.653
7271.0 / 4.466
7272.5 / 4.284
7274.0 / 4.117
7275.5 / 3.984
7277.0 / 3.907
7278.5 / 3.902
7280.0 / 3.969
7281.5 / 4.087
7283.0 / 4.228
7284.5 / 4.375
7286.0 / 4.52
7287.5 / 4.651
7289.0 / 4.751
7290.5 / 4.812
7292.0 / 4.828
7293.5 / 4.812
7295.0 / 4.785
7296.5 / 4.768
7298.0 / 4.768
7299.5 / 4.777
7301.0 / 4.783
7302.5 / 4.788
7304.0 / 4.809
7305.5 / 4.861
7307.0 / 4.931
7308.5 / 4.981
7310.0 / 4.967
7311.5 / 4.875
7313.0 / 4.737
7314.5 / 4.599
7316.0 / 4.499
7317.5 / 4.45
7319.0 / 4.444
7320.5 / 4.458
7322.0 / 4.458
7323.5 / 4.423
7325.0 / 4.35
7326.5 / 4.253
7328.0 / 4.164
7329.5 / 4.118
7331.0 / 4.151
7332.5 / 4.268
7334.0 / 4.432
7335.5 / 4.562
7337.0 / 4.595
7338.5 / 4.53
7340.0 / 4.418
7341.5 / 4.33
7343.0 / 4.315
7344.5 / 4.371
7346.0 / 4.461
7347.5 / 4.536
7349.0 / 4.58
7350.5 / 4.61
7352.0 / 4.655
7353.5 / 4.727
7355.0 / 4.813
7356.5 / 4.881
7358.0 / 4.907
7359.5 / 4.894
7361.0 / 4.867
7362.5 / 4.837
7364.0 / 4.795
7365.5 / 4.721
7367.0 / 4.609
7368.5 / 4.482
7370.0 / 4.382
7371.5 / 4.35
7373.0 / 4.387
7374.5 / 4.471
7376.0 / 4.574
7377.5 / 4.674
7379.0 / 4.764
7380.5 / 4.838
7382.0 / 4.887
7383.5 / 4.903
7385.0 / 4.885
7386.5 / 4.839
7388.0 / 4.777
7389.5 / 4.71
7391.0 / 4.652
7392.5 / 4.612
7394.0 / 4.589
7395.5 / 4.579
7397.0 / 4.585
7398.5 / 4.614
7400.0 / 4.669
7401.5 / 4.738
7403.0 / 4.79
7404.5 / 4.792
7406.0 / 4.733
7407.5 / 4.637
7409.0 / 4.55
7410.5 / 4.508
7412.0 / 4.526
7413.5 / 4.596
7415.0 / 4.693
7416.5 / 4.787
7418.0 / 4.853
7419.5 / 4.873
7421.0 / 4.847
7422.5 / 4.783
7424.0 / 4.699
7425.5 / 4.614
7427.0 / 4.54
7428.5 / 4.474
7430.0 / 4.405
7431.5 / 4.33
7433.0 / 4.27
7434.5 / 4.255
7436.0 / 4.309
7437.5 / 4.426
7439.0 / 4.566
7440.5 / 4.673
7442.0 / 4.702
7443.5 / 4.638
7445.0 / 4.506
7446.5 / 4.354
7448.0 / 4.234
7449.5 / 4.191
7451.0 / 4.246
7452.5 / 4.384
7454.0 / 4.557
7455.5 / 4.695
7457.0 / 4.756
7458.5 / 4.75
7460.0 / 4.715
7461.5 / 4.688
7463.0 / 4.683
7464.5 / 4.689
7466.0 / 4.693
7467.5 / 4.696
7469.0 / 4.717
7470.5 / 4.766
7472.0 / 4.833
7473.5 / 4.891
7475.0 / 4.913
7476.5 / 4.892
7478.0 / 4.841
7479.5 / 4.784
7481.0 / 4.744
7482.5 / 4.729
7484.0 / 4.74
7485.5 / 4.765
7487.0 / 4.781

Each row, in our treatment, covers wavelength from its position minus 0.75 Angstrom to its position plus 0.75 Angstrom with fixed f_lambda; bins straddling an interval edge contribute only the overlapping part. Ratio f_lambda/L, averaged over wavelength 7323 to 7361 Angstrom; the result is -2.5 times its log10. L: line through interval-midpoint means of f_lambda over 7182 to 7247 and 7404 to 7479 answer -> 0.034 mag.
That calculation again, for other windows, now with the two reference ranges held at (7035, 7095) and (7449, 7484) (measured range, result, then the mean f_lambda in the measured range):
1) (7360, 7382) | 0.04 mag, 4.64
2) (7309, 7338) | 0.09 mag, 4.47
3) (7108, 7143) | 0.04 mag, 4.88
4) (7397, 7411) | 0.02 mag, 4.67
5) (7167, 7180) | 0.06 mag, 4.75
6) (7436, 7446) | 0.04 mag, 4.56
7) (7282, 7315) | 0.03 mag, 4.74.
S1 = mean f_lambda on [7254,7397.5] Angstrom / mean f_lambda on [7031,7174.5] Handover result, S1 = 0.92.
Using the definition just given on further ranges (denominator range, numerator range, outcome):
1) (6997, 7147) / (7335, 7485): 0.91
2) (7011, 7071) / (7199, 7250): 0.89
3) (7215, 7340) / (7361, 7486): 1.03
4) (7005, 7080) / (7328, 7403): 0.88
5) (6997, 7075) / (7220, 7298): 0.85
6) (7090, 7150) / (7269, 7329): 0.92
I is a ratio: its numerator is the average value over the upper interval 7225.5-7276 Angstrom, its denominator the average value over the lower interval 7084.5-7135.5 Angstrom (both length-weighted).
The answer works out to 0.9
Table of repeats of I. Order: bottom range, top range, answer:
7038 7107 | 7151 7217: 0.95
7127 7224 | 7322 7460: 0.94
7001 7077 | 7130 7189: 0.93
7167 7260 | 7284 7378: 0.99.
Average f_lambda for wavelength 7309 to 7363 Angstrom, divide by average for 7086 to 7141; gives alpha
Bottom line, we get 0.93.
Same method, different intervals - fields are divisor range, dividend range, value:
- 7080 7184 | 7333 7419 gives 0.96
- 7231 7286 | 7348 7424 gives 1.07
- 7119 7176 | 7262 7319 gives 0.94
